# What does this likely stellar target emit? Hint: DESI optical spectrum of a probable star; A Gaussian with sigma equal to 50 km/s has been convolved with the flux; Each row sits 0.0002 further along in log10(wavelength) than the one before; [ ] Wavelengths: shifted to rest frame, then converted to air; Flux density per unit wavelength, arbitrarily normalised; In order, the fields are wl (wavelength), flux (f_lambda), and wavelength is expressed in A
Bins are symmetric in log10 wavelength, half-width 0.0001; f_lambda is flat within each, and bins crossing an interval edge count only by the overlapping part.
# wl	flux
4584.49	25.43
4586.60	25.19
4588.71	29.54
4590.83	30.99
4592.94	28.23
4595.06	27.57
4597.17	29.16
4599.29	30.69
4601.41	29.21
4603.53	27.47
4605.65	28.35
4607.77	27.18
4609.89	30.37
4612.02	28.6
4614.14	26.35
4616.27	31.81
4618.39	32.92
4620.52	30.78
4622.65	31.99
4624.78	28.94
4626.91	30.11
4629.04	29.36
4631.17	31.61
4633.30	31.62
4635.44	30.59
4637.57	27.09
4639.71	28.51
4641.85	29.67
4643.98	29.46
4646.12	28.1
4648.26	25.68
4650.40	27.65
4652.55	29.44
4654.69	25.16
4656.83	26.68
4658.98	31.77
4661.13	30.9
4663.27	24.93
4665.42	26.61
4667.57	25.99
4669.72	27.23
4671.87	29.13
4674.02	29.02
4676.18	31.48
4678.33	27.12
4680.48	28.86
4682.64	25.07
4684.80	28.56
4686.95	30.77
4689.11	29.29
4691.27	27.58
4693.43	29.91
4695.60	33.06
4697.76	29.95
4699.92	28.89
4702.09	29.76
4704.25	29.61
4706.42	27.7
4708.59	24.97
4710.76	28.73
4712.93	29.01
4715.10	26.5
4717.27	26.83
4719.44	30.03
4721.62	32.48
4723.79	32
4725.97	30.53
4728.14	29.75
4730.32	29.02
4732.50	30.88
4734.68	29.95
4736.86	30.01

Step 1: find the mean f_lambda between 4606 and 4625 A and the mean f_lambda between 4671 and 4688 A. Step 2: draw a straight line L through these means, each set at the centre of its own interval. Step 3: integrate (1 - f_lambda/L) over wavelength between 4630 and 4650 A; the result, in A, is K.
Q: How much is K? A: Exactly 0.2 A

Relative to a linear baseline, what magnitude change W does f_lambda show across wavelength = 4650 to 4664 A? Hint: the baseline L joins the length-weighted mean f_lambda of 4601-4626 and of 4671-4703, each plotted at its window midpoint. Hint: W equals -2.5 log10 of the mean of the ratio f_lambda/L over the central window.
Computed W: 0.04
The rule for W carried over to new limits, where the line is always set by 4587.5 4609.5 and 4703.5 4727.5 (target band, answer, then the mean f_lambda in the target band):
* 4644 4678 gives 0.03 mag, 28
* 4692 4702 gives -0.05 mag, 30.3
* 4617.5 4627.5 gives -0.07 mag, 30.9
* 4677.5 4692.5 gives 0.03 mag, 28.2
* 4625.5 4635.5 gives -0.06 mag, 30.6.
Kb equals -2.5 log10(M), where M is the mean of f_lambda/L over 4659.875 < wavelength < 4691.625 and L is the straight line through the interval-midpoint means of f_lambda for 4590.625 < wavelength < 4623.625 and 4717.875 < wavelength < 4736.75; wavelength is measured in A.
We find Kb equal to 0.07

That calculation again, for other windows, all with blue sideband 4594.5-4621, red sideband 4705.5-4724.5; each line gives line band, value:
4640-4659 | 0.04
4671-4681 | -0.01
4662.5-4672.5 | 0.09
